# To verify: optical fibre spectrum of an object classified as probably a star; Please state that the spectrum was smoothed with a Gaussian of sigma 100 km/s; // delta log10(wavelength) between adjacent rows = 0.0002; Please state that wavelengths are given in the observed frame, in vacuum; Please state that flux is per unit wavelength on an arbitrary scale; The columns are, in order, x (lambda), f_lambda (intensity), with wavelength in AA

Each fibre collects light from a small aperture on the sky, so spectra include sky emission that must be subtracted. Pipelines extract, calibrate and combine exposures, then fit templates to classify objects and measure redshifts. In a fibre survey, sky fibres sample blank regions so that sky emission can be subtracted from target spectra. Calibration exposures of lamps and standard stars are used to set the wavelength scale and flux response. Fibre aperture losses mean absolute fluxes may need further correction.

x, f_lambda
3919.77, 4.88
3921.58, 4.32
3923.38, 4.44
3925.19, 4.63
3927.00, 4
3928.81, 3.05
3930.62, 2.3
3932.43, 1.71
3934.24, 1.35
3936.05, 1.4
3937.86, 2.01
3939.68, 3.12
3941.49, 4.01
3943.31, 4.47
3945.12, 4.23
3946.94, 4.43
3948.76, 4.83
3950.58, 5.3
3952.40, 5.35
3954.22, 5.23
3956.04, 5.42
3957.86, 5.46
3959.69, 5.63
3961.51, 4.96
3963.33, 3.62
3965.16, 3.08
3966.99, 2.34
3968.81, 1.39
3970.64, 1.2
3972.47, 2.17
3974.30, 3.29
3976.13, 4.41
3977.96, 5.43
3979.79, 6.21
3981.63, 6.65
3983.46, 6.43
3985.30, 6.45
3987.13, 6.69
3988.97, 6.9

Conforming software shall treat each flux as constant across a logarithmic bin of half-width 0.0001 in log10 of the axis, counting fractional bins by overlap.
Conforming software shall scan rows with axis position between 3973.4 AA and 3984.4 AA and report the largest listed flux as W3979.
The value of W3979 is 6.65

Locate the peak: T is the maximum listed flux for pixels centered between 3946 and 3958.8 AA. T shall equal 5.46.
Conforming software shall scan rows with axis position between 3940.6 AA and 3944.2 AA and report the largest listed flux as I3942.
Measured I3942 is 4.47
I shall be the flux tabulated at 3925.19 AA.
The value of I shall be 4.63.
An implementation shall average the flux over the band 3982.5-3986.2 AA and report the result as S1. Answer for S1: 6.44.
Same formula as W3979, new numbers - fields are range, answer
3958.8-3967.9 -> 5.63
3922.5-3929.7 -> 4.63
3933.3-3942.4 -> 4.01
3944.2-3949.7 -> 4.83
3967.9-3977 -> 4.41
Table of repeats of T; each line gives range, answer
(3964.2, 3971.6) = 3.08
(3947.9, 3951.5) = 5.3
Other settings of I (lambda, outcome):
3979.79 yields 6.21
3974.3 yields 3.29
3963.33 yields 3.62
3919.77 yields 4.88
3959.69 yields 5.63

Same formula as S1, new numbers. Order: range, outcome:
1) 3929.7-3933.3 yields 2.01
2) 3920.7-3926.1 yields 4.46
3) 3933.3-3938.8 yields 1.6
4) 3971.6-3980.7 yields 4.31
